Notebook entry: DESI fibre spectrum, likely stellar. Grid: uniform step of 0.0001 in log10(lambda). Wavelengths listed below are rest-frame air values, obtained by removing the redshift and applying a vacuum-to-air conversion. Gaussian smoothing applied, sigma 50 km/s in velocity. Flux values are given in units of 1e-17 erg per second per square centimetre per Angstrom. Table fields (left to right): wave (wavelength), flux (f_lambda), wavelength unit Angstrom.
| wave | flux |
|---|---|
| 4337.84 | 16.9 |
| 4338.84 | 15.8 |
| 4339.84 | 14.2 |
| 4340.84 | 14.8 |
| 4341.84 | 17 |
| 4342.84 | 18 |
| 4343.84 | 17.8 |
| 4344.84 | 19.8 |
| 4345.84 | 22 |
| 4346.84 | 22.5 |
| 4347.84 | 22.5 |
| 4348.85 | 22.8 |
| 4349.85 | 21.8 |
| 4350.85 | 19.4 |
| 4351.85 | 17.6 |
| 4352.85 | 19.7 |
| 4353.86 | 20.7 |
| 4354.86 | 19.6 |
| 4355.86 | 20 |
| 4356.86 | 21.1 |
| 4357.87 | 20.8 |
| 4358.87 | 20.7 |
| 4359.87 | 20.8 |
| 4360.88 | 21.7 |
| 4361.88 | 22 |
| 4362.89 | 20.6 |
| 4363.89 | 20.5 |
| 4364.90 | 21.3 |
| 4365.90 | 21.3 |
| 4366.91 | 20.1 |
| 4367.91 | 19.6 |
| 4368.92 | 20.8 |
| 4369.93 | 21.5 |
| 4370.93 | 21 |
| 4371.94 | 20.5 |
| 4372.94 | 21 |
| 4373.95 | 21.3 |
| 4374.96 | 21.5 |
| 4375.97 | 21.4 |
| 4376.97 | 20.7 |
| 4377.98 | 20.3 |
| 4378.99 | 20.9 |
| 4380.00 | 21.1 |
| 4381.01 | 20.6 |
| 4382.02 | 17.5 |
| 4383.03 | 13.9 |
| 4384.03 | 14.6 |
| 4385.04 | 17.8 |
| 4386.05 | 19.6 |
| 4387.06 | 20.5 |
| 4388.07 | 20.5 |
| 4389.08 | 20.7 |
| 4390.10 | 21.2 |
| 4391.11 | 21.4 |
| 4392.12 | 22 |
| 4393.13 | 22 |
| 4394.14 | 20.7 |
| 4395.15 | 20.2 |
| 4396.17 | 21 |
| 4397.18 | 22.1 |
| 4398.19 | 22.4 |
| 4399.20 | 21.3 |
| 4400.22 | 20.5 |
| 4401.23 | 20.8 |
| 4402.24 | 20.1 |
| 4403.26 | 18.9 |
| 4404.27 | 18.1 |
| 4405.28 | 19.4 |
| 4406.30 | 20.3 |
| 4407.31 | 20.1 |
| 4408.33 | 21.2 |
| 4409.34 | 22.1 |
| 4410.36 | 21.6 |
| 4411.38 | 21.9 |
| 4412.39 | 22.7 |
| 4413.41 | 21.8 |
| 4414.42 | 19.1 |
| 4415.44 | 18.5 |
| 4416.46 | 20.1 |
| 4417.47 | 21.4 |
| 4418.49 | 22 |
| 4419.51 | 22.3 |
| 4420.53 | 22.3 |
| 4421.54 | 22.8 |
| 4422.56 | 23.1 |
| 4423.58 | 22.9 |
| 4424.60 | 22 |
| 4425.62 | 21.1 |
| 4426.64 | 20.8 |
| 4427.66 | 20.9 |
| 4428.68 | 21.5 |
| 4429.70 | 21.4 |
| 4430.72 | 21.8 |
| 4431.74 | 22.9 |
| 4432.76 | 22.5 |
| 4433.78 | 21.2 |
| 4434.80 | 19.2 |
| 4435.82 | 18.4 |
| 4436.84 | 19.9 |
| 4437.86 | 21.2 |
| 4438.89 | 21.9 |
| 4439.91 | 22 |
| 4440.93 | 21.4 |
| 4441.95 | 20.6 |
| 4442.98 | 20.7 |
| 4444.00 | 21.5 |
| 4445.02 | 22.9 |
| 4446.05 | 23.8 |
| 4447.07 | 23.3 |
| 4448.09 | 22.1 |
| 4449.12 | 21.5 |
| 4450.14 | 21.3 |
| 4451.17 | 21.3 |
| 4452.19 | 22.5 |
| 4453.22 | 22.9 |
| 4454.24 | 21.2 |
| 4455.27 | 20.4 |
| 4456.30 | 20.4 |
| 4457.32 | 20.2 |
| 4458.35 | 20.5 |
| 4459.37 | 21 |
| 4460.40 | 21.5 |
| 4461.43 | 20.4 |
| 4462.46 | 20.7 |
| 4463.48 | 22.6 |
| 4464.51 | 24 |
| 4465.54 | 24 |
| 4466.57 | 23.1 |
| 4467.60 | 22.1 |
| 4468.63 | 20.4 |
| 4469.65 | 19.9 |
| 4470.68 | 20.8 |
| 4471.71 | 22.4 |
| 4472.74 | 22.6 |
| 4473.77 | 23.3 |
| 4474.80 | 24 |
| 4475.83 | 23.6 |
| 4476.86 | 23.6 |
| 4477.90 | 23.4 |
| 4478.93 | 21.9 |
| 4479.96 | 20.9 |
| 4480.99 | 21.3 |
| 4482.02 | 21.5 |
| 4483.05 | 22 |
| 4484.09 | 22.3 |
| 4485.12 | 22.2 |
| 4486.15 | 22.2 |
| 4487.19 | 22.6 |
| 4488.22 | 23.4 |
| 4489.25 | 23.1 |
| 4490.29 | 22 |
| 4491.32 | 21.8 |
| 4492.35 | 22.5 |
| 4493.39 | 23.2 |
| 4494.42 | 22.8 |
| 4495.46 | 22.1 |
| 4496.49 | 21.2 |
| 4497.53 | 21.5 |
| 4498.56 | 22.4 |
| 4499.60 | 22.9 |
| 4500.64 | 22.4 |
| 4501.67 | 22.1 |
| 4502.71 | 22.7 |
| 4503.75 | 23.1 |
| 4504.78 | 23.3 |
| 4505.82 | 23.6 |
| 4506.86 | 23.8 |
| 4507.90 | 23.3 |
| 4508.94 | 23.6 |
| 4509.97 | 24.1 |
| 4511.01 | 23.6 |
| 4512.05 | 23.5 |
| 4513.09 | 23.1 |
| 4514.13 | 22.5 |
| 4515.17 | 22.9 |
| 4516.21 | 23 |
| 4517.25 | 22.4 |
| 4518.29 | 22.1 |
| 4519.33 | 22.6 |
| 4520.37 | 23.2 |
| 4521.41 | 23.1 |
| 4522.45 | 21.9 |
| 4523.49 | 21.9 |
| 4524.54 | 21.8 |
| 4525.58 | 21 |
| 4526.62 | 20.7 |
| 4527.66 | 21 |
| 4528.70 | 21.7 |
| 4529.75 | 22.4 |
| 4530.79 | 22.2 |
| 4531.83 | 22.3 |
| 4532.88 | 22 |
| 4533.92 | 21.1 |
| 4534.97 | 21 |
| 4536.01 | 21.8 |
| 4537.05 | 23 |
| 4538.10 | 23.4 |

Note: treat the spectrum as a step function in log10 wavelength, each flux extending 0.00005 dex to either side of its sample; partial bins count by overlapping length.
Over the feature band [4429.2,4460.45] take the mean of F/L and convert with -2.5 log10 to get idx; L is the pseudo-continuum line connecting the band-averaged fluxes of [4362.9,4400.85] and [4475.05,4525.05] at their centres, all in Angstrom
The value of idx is 0.01 mag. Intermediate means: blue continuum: 20.4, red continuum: 22.6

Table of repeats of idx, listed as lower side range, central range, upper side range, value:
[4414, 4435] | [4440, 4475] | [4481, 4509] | 0.01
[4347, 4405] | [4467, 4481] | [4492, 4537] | -0.02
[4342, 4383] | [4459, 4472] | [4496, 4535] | 0.00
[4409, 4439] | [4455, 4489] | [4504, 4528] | 0.00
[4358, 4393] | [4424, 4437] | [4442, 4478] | 0.02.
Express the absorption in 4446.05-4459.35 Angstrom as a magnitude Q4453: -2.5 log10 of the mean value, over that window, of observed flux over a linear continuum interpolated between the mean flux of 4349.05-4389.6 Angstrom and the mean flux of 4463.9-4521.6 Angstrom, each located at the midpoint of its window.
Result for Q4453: 0.01 mag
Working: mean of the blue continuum 20.2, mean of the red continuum 22.6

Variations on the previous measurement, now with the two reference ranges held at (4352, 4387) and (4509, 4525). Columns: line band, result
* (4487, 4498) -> 0.00 mag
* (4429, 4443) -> 0.01 mag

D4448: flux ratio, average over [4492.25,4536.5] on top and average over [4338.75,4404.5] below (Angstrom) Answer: 1.11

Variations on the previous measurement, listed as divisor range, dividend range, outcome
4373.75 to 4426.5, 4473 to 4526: 1.10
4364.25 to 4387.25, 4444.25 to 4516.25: 1.12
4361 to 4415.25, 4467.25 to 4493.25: 1.09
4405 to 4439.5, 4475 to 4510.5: 1.06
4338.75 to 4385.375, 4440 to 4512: 1.12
